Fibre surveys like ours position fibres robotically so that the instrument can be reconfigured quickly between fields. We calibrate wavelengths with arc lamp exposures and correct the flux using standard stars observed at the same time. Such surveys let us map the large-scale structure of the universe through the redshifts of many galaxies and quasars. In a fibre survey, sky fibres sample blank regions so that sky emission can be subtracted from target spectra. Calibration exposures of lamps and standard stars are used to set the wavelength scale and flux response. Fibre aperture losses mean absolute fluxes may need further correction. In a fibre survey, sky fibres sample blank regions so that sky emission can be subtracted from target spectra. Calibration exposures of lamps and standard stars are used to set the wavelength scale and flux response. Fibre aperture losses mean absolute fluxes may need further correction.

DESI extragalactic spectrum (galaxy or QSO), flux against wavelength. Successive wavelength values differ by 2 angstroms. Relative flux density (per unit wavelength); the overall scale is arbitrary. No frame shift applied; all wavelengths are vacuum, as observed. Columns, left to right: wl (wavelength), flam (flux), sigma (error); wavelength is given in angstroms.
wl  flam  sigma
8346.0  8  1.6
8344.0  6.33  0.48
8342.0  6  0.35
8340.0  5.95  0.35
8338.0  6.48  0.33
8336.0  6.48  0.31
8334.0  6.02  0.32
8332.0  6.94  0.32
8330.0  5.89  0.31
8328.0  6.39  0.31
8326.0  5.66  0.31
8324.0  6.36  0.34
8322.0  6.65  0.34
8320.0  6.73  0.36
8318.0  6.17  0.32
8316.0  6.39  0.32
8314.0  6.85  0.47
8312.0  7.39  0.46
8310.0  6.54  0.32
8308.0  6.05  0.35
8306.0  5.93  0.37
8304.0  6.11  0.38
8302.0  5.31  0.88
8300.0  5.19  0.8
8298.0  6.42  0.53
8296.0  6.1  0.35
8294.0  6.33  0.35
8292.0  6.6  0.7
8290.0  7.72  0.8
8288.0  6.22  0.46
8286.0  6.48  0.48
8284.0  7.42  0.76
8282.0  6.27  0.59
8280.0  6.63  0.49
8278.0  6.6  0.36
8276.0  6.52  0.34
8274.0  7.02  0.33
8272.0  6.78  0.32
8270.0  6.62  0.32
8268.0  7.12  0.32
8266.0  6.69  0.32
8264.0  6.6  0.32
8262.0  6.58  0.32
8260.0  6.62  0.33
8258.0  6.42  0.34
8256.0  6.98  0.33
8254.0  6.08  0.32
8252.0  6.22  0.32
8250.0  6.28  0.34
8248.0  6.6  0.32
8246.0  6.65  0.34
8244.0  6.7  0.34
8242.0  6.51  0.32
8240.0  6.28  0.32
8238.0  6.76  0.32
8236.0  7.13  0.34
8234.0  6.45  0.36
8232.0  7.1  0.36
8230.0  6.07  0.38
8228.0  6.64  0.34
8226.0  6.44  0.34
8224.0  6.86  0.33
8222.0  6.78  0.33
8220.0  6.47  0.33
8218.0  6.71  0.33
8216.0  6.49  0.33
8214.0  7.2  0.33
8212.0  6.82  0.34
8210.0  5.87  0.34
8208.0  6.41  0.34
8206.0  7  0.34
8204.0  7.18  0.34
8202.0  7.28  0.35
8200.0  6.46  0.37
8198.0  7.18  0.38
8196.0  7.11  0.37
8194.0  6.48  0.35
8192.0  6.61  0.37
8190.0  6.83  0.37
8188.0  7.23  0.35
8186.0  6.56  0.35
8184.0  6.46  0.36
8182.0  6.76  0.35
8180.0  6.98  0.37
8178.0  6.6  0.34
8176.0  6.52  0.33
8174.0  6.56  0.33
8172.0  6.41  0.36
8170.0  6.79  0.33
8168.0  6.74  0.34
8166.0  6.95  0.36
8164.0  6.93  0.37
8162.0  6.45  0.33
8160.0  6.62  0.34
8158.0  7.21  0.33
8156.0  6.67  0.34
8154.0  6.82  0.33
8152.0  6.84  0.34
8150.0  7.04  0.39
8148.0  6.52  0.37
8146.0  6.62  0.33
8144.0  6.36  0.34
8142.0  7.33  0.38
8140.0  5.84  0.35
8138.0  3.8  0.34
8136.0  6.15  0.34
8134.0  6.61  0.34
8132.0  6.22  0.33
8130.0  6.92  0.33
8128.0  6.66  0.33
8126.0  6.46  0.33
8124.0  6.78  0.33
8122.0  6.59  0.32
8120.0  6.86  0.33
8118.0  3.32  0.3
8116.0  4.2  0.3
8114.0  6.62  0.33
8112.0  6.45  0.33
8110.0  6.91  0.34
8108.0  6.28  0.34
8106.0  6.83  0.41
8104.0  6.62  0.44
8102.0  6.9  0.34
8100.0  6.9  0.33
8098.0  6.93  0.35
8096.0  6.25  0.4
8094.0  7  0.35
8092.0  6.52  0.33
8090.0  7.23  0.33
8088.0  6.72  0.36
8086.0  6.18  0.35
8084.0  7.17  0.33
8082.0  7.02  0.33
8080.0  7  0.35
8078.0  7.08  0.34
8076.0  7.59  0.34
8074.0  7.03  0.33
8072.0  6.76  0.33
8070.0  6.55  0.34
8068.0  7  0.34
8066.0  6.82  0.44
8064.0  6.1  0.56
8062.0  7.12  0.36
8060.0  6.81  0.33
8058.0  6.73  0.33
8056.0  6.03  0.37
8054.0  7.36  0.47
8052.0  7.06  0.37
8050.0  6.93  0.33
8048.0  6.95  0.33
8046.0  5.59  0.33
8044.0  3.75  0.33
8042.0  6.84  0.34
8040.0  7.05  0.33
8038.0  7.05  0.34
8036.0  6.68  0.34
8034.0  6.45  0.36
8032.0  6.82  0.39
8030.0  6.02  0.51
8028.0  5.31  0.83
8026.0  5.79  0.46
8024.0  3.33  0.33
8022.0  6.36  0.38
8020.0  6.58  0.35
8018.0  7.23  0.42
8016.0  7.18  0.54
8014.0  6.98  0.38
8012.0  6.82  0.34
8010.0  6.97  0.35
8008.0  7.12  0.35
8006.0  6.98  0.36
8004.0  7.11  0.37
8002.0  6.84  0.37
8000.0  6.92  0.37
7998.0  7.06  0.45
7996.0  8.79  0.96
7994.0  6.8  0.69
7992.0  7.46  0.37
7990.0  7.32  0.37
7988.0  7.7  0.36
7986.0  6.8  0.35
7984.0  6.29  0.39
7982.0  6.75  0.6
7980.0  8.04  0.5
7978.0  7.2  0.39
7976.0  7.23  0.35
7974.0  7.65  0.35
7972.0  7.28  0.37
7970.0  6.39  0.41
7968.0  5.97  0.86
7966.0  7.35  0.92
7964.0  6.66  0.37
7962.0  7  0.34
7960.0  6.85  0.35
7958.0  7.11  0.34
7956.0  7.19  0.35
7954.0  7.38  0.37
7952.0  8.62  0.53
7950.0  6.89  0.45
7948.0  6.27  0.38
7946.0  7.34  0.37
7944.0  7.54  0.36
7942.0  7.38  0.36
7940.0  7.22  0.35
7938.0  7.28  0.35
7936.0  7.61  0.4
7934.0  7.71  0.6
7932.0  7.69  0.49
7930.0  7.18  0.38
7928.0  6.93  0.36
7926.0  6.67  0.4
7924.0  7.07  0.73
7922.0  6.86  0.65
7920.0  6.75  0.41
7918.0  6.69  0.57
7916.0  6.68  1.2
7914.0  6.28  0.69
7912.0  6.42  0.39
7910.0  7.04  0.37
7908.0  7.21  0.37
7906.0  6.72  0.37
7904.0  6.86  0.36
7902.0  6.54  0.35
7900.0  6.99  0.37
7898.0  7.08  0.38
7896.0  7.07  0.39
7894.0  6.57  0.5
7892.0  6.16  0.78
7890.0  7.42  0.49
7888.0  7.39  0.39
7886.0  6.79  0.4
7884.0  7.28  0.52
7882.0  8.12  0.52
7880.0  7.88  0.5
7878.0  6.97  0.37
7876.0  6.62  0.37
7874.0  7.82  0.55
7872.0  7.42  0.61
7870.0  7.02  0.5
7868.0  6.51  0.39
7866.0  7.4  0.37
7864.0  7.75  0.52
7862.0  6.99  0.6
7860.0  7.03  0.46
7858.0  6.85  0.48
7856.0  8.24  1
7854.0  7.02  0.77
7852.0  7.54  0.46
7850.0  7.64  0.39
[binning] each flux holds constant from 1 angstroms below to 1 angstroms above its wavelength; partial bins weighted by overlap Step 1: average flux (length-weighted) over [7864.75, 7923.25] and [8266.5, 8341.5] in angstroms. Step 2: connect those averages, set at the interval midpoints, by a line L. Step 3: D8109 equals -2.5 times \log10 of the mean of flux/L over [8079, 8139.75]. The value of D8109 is 0.05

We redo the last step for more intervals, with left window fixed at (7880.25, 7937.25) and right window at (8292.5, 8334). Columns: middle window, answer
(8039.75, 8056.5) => 0.06 mag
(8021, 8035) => 0.18 mag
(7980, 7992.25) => -0.04 mag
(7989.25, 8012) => -0.06 mag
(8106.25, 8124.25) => 0.11 mag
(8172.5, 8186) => -0.02 mag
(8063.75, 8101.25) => -0.03 mag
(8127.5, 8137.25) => 0.03 mag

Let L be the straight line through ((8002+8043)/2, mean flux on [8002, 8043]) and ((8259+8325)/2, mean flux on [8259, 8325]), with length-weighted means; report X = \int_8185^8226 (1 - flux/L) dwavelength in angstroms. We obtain -1.5 angstroms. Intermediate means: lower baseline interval 6.54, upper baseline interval 6.52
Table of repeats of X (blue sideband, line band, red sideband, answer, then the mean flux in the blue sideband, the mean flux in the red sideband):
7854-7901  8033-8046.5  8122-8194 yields 1.2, 7.19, 6.59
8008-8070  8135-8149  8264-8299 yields 1.0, 6.47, 6.68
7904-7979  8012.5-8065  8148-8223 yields 4.1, 7.06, 6.75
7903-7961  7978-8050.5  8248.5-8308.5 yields 2.6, 7.08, 6.47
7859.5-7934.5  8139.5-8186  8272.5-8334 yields -0.5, 7.04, 6.43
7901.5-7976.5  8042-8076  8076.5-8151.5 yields 0.4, 7.04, 6.47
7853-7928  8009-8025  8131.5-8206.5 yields 1.0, 7.03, 6.65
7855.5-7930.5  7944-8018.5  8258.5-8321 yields -2.3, 7.02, 6.52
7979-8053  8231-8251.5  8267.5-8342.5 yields -0.5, 6.7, 6.43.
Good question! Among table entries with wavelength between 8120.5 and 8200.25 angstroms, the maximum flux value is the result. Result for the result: 7.33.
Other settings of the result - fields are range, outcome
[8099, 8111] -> 6.91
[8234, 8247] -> 7.13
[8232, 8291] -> 7.72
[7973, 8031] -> 8.79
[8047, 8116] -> 7.59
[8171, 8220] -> 7.28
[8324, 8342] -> 6.94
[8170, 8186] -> 6.98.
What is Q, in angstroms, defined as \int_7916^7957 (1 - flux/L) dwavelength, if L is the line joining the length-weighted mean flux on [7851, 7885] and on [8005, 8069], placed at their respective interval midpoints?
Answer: -1.27 angstroms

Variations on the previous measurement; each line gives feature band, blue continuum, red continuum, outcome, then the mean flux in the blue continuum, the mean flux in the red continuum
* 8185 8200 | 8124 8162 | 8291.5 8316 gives -1.0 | 6.49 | 6.23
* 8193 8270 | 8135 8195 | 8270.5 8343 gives -1.9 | 6.59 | 6.41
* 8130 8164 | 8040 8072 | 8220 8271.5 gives 0.5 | 6.53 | 6.61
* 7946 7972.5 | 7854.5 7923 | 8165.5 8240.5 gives -0.1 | 7.04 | 6.72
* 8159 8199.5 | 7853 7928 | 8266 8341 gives -0.7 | 7.03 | 6.44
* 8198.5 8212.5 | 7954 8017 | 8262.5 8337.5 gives -0.2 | 7.1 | 6.47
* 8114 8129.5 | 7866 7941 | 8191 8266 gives 2.0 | 7.05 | 6.65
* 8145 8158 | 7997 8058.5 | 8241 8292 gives -0.4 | 6.51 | 6.65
